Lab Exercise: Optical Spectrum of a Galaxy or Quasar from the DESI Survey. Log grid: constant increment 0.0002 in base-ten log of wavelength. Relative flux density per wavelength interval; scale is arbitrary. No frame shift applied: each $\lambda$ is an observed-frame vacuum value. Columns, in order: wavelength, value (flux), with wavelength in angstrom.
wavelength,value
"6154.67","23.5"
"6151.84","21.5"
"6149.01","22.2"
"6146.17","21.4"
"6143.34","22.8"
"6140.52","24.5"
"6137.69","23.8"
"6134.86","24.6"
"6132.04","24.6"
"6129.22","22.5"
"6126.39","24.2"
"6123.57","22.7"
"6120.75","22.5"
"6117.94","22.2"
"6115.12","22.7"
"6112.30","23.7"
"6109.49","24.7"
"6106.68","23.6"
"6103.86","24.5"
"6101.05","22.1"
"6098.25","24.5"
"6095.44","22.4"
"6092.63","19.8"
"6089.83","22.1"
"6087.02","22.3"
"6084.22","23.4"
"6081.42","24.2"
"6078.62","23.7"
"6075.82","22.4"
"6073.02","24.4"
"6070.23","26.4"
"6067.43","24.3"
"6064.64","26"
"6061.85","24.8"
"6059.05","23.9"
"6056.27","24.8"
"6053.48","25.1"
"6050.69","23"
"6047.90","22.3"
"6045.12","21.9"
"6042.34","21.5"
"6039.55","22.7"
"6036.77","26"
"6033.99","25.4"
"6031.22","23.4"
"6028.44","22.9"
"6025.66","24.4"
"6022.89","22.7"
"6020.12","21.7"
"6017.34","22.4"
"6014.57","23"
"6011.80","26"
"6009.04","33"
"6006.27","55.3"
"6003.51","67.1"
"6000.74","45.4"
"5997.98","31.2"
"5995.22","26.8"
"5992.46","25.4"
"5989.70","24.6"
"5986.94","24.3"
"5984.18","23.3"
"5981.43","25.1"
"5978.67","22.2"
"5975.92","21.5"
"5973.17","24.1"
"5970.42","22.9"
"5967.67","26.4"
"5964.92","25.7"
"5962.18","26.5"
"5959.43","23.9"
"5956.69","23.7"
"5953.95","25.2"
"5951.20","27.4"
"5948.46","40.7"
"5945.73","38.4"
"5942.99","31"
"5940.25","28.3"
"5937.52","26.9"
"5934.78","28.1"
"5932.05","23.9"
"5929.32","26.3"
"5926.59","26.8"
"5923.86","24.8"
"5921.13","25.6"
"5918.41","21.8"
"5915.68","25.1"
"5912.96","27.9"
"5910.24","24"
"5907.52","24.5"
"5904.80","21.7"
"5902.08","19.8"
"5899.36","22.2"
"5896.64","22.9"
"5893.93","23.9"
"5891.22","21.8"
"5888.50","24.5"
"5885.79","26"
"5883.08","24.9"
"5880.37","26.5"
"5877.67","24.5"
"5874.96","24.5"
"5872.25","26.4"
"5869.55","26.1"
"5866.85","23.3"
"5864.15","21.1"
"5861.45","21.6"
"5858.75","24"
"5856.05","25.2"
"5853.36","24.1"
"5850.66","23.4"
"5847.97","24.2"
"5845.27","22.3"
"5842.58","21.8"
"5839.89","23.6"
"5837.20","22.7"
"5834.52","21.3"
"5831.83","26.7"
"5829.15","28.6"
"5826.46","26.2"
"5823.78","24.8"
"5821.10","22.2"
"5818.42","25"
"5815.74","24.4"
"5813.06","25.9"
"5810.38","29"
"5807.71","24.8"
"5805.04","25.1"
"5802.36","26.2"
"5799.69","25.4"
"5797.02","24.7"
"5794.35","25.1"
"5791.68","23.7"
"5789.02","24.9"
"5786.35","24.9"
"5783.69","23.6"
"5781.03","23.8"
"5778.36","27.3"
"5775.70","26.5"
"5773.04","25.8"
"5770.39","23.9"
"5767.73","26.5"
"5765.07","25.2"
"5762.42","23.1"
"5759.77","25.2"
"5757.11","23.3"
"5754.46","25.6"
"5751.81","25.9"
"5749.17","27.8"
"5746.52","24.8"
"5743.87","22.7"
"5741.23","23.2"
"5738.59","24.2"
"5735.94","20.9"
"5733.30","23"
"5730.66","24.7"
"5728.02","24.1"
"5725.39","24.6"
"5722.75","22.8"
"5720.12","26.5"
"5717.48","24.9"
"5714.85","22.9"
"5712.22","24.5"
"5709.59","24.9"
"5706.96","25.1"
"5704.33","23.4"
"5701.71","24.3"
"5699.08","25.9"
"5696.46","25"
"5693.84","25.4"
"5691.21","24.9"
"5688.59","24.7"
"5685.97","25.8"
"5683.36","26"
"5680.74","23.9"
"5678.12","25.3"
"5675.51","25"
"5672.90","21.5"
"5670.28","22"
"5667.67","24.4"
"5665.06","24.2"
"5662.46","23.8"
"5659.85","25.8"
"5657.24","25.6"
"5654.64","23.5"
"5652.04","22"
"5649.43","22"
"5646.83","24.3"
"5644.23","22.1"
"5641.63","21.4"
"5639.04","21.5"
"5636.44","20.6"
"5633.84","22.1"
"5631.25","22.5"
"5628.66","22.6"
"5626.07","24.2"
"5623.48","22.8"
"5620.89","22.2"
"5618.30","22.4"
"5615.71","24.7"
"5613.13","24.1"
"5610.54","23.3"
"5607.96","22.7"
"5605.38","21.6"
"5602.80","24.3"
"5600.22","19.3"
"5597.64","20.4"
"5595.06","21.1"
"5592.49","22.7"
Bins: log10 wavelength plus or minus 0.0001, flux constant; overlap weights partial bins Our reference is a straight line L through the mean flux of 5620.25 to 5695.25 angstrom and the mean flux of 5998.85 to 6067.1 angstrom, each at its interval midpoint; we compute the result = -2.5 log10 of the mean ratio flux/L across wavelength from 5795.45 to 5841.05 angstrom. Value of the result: 0.016 mag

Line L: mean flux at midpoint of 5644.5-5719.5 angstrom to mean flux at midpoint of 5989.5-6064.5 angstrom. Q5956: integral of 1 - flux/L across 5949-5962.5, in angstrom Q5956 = 0.5 angstrom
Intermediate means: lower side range 24.3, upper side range 28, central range 26.2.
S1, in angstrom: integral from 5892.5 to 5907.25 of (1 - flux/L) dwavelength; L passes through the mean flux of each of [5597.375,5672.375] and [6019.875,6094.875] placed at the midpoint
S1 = 0.65 angstrom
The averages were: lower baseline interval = 22.9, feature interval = 22.3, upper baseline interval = 23.6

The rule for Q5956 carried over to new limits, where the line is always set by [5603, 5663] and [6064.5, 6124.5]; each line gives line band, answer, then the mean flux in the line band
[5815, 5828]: -0.8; 24.6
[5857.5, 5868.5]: 0.3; 22.6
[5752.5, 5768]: -1.1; 24.7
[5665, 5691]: -1.5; 24.3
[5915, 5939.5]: -2.5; 25.6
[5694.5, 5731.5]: -2.5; 24.6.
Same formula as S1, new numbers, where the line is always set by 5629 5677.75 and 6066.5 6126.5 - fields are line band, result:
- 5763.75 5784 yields -2.0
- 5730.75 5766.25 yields -1.7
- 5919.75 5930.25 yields -1.2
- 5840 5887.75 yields -1.9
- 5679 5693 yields -1.2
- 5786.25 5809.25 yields -1.9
